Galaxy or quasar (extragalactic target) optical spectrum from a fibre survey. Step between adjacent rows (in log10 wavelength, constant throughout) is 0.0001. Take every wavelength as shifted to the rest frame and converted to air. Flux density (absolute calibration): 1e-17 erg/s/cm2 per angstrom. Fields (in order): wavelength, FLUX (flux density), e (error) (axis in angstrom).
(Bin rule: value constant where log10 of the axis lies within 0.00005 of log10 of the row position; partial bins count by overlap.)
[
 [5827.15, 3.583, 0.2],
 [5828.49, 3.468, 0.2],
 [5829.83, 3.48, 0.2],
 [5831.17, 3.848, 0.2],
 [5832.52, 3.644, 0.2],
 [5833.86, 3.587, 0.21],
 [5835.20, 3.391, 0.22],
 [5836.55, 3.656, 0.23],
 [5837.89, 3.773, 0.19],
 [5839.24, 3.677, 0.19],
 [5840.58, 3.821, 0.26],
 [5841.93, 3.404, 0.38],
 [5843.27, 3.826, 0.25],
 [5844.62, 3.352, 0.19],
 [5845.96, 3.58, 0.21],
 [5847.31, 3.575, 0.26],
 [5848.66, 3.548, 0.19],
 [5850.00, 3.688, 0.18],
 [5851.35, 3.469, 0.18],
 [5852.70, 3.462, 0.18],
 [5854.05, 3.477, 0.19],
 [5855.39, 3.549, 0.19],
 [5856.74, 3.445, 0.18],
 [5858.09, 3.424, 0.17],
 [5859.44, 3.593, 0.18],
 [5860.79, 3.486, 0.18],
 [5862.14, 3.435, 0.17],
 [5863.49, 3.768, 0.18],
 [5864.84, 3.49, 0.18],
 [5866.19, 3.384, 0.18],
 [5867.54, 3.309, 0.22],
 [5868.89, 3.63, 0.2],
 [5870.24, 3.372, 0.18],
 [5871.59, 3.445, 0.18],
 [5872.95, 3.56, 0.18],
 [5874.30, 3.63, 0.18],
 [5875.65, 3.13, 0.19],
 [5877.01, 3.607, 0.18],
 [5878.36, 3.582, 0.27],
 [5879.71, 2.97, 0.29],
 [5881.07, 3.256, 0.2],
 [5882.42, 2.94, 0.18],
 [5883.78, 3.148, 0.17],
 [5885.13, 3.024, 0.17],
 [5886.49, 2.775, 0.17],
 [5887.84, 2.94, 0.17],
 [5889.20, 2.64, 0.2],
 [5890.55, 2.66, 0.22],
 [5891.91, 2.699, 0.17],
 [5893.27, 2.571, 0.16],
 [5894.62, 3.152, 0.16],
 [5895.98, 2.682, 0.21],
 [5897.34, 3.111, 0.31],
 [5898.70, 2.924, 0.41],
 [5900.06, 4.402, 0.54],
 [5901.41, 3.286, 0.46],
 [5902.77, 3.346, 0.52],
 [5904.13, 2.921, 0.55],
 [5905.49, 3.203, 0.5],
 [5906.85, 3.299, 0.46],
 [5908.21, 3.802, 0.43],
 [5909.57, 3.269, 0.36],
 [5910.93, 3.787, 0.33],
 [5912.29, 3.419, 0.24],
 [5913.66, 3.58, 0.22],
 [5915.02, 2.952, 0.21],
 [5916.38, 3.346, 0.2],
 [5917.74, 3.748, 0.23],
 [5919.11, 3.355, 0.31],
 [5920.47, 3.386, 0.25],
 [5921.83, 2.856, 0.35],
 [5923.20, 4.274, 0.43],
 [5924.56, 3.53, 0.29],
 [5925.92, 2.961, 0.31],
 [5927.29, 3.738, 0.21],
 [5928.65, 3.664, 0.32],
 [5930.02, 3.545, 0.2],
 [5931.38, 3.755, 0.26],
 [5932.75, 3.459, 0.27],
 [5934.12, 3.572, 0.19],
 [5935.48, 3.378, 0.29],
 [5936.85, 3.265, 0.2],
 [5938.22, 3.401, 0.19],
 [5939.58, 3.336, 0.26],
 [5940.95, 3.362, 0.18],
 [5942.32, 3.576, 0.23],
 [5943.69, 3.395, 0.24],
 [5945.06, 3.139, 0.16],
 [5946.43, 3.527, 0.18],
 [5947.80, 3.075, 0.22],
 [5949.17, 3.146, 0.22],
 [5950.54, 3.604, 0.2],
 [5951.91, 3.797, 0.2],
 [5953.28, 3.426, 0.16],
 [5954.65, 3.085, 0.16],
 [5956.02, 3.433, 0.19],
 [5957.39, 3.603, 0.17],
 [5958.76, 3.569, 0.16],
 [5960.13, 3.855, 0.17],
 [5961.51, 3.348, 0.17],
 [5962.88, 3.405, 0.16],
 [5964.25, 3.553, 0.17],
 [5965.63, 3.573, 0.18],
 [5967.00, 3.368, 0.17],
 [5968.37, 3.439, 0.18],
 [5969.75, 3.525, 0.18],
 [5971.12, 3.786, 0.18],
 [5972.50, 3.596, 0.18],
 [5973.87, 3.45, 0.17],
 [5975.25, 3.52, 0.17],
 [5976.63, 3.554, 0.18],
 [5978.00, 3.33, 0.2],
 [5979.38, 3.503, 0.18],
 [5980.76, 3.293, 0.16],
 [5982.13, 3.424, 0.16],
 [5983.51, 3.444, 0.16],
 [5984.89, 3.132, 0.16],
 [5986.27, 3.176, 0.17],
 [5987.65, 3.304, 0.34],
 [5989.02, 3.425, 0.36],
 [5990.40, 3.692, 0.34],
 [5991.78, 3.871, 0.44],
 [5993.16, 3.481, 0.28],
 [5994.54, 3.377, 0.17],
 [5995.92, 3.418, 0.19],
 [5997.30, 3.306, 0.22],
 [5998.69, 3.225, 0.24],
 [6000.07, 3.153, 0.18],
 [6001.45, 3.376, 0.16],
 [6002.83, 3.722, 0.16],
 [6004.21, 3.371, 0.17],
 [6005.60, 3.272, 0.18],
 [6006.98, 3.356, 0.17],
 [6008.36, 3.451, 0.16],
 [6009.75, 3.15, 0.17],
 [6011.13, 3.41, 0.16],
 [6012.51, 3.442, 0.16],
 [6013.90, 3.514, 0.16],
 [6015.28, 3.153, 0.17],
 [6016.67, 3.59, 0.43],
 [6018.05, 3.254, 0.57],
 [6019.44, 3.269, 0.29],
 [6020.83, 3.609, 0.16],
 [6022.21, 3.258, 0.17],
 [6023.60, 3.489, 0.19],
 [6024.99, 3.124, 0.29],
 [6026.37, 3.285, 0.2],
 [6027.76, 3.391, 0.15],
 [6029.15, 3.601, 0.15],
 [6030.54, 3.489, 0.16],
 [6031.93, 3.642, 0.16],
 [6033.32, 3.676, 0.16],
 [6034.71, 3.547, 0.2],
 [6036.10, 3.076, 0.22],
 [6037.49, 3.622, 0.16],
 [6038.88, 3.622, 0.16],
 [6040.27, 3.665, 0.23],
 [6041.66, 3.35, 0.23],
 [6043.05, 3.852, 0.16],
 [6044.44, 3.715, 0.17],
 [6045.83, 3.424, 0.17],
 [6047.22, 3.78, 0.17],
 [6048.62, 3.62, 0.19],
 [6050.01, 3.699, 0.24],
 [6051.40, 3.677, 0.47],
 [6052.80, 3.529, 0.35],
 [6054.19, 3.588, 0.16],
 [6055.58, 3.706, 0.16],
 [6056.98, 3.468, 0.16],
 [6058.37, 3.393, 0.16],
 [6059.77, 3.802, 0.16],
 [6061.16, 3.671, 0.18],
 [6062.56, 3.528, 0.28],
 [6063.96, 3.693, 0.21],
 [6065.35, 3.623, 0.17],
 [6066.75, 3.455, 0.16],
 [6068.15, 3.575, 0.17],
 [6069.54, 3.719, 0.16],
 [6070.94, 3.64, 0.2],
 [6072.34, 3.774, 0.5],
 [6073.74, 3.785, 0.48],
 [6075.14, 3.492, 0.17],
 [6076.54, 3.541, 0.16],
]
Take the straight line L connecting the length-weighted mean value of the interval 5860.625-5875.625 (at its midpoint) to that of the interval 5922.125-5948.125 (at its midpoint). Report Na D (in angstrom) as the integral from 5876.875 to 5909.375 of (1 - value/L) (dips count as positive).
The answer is 3.4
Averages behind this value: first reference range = 3.49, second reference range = 3.47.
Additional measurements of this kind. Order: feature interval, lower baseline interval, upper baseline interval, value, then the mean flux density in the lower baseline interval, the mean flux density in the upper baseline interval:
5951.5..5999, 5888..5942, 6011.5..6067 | -0.6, 3.32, 3.52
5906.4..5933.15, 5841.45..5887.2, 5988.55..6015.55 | -0.6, 3.42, 3.41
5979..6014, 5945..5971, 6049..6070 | 1.2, 3.46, 3.61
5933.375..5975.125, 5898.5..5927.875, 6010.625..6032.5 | -0.4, 3.43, 3.41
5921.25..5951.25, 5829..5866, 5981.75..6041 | 0.4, 3.57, 3.41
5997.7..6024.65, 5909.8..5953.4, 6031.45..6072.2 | 1.4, 3.45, 3.6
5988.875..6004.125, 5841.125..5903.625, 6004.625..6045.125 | -0.2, 3.32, 3.44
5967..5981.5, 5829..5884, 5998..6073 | 0.0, 3.5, 3.5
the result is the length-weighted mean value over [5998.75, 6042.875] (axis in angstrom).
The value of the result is 3.42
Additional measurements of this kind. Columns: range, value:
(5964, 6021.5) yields 3.42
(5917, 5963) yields 3.46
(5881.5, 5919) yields 3.18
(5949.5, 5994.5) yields 3.48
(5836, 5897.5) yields 3.34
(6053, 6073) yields 3.61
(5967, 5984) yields 3.48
